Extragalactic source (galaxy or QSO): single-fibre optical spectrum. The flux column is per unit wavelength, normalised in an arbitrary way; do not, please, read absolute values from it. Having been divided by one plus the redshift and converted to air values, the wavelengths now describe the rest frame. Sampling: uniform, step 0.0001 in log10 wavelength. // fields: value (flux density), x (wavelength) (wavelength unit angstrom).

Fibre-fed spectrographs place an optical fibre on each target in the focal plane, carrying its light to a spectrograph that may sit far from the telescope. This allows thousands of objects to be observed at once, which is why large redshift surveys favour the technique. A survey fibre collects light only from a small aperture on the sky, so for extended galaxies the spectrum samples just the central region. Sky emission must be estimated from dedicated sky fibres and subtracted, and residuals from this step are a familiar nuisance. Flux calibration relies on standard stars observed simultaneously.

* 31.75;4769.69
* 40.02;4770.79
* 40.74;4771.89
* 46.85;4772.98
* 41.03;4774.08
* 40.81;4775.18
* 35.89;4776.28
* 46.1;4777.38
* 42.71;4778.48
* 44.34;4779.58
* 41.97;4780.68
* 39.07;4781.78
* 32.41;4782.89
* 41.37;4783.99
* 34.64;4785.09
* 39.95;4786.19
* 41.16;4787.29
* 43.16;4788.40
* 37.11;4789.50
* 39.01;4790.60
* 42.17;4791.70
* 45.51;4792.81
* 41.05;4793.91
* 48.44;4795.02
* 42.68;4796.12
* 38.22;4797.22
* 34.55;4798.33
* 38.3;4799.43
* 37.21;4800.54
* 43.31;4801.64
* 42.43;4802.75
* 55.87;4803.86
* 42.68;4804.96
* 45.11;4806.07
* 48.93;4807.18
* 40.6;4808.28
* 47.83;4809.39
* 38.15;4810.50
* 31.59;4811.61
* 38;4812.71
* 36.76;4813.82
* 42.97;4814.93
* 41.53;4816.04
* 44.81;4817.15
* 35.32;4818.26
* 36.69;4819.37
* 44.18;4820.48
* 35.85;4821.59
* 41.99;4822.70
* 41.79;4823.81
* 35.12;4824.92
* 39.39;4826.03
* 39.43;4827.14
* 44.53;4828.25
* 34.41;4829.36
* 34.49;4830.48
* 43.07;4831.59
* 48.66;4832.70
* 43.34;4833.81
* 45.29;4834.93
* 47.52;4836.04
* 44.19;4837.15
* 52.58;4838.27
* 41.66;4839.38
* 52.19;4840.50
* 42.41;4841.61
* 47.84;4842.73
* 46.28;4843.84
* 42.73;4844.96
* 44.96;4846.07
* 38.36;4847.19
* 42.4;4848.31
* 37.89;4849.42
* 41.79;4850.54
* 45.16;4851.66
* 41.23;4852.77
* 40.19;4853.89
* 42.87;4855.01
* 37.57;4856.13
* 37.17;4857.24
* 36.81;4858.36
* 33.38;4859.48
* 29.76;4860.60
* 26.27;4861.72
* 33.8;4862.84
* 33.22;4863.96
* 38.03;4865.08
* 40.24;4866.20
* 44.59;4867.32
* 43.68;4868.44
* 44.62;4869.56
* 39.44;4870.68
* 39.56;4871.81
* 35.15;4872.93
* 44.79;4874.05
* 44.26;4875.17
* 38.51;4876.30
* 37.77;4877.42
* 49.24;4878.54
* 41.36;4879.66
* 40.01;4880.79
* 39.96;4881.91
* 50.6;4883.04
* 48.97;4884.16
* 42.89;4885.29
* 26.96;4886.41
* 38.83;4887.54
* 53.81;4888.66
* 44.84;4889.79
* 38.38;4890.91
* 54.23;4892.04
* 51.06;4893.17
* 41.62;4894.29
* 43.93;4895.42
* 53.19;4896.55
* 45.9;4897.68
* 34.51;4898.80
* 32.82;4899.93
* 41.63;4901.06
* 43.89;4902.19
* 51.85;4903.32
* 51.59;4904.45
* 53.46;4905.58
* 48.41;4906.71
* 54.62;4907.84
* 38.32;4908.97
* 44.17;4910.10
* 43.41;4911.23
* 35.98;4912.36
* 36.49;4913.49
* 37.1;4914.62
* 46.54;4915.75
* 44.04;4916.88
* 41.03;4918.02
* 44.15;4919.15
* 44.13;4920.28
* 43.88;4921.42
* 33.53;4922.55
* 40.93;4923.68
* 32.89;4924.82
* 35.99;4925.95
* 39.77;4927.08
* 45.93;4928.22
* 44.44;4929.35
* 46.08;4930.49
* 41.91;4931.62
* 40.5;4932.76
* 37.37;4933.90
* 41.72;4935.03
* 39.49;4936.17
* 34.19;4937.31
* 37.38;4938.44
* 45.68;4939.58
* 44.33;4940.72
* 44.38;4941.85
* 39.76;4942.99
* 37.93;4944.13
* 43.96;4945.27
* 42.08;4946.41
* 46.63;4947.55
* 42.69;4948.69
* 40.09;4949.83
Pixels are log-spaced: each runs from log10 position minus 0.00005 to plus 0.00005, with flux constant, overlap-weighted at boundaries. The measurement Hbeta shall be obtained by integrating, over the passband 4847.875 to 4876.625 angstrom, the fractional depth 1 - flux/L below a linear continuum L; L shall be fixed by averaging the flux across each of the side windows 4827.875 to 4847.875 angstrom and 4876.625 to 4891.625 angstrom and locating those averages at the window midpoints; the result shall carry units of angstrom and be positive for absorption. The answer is 2.93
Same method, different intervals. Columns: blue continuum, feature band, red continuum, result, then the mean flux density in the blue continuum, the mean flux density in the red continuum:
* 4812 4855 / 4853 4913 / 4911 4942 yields -0.87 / 42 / 40.8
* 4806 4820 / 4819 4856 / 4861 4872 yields -2.82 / 40.5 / 38.2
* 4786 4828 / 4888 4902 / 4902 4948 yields -0.84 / 41.1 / 42.4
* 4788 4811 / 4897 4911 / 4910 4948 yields -1.28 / 42.5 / 41.1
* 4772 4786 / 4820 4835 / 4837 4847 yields 1.34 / 40.6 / 45.9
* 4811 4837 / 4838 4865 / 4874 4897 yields 1.13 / 40.4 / 44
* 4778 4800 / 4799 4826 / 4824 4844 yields 0.53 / 40.4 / 43.4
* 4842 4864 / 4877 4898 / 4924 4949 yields -2.35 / 39.1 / 41.1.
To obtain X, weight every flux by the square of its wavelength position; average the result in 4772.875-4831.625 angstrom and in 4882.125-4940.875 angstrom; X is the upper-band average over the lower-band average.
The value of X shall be 1.1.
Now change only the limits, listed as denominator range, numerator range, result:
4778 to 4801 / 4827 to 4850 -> 1.11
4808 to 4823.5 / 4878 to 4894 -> 1.15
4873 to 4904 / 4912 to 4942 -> 0.95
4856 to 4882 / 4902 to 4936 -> 1.13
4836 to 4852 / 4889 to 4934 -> 1.00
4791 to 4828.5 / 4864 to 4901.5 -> 1.06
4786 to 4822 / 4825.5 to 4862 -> 1.02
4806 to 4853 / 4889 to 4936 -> 1.06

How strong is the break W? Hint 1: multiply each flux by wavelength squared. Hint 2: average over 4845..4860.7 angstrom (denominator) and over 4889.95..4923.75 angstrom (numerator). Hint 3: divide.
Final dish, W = 1.13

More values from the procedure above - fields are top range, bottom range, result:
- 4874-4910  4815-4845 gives 1.07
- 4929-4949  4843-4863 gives 1.10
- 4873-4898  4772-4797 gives 1.11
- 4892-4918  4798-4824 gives 1.12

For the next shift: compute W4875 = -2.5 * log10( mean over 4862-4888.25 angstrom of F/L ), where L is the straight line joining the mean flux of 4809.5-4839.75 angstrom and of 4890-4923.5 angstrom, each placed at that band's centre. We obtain 0.056 mag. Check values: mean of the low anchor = 41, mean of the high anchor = 43.9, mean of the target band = 40.6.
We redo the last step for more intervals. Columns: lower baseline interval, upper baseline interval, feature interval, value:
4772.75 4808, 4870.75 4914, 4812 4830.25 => 0.08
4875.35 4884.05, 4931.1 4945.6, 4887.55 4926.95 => -0.04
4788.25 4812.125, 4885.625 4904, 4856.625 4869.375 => 0.18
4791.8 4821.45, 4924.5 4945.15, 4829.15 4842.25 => -0.08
